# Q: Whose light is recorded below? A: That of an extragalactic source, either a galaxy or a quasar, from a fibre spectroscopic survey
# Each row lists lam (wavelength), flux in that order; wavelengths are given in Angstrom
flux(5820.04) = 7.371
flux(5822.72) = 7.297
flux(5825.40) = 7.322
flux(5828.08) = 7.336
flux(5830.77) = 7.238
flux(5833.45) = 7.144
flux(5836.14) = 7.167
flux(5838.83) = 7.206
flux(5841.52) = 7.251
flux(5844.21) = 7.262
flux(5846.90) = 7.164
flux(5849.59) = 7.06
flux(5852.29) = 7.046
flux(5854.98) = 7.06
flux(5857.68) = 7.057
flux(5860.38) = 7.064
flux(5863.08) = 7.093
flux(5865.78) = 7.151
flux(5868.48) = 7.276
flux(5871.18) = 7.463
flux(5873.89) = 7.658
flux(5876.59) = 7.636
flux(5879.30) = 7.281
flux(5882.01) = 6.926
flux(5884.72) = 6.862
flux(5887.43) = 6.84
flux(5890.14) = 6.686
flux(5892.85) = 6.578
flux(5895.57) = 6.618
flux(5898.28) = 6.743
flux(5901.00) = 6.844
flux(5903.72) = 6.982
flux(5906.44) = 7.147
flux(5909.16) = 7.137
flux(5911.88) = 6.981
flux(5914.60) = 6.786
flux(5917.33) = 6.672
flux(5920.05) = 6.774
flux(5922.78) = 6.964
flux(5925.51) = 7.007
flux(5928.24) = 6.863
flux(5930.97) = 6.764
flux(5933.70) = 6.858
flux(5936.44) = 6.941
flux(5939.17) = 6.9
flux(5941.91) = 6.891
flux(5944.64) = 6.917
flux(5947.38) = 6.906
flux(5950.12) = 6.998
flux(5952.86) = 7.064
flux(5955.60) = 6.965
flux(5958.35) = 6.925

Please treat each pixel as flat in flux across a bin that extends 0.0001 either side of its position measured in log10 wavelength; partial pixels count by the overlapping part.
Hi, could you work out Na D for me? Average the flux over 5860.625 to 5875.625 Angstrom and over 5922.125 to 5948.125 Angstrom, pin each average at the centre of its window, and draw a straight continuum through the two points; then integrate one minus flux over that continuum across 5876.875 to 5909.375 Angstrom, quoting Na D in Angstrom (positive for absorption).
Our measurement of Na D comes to 1.2 Angstrom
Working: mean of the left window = 7.32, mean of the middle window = 6.9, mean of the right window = 6.9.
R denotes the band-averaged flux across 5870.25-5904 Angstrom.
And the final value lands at 7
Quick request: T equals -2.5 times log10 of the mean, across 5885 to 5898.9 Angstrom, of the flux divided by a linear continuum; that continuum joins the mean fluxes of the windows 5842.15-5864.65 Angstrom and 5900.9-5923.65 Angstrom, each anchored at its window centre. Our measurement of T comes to 0.04 mag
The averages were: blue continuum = 7.11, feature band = 6.71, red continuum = 6.92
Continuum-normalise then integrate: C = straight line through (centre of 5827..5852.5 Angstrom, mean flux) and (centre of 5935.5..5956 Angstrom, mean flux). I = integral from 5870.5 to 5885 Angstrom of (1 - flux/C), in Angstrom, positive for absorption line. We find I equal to -0.5 Angstrom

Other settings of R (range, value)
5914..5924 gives 6.8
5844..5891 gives 7.15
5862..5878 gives 7.39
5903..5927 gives 6.94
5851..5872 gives 7.15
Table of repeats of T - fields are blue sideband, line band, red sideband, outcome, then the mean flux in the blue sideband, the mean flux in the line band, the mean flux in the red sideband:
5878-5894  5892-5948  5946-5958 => 0.01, 6.87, 6.87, 6.97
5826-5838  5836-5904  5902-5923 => 0.00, 7.23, 7.08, 6.93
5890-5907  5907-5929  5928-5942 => -0.01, 6.79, 6.91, 6.87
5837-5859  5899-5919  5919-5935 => 0.00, 7.14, 6.93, 6.87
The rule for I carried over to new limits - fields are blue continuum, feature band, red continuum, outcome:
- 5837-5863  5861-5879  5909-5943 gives -0.76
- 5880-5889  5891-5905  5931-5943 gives 0.30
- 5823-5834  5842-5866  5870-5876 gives 1.08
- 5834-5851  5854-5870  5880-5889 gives -0.16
